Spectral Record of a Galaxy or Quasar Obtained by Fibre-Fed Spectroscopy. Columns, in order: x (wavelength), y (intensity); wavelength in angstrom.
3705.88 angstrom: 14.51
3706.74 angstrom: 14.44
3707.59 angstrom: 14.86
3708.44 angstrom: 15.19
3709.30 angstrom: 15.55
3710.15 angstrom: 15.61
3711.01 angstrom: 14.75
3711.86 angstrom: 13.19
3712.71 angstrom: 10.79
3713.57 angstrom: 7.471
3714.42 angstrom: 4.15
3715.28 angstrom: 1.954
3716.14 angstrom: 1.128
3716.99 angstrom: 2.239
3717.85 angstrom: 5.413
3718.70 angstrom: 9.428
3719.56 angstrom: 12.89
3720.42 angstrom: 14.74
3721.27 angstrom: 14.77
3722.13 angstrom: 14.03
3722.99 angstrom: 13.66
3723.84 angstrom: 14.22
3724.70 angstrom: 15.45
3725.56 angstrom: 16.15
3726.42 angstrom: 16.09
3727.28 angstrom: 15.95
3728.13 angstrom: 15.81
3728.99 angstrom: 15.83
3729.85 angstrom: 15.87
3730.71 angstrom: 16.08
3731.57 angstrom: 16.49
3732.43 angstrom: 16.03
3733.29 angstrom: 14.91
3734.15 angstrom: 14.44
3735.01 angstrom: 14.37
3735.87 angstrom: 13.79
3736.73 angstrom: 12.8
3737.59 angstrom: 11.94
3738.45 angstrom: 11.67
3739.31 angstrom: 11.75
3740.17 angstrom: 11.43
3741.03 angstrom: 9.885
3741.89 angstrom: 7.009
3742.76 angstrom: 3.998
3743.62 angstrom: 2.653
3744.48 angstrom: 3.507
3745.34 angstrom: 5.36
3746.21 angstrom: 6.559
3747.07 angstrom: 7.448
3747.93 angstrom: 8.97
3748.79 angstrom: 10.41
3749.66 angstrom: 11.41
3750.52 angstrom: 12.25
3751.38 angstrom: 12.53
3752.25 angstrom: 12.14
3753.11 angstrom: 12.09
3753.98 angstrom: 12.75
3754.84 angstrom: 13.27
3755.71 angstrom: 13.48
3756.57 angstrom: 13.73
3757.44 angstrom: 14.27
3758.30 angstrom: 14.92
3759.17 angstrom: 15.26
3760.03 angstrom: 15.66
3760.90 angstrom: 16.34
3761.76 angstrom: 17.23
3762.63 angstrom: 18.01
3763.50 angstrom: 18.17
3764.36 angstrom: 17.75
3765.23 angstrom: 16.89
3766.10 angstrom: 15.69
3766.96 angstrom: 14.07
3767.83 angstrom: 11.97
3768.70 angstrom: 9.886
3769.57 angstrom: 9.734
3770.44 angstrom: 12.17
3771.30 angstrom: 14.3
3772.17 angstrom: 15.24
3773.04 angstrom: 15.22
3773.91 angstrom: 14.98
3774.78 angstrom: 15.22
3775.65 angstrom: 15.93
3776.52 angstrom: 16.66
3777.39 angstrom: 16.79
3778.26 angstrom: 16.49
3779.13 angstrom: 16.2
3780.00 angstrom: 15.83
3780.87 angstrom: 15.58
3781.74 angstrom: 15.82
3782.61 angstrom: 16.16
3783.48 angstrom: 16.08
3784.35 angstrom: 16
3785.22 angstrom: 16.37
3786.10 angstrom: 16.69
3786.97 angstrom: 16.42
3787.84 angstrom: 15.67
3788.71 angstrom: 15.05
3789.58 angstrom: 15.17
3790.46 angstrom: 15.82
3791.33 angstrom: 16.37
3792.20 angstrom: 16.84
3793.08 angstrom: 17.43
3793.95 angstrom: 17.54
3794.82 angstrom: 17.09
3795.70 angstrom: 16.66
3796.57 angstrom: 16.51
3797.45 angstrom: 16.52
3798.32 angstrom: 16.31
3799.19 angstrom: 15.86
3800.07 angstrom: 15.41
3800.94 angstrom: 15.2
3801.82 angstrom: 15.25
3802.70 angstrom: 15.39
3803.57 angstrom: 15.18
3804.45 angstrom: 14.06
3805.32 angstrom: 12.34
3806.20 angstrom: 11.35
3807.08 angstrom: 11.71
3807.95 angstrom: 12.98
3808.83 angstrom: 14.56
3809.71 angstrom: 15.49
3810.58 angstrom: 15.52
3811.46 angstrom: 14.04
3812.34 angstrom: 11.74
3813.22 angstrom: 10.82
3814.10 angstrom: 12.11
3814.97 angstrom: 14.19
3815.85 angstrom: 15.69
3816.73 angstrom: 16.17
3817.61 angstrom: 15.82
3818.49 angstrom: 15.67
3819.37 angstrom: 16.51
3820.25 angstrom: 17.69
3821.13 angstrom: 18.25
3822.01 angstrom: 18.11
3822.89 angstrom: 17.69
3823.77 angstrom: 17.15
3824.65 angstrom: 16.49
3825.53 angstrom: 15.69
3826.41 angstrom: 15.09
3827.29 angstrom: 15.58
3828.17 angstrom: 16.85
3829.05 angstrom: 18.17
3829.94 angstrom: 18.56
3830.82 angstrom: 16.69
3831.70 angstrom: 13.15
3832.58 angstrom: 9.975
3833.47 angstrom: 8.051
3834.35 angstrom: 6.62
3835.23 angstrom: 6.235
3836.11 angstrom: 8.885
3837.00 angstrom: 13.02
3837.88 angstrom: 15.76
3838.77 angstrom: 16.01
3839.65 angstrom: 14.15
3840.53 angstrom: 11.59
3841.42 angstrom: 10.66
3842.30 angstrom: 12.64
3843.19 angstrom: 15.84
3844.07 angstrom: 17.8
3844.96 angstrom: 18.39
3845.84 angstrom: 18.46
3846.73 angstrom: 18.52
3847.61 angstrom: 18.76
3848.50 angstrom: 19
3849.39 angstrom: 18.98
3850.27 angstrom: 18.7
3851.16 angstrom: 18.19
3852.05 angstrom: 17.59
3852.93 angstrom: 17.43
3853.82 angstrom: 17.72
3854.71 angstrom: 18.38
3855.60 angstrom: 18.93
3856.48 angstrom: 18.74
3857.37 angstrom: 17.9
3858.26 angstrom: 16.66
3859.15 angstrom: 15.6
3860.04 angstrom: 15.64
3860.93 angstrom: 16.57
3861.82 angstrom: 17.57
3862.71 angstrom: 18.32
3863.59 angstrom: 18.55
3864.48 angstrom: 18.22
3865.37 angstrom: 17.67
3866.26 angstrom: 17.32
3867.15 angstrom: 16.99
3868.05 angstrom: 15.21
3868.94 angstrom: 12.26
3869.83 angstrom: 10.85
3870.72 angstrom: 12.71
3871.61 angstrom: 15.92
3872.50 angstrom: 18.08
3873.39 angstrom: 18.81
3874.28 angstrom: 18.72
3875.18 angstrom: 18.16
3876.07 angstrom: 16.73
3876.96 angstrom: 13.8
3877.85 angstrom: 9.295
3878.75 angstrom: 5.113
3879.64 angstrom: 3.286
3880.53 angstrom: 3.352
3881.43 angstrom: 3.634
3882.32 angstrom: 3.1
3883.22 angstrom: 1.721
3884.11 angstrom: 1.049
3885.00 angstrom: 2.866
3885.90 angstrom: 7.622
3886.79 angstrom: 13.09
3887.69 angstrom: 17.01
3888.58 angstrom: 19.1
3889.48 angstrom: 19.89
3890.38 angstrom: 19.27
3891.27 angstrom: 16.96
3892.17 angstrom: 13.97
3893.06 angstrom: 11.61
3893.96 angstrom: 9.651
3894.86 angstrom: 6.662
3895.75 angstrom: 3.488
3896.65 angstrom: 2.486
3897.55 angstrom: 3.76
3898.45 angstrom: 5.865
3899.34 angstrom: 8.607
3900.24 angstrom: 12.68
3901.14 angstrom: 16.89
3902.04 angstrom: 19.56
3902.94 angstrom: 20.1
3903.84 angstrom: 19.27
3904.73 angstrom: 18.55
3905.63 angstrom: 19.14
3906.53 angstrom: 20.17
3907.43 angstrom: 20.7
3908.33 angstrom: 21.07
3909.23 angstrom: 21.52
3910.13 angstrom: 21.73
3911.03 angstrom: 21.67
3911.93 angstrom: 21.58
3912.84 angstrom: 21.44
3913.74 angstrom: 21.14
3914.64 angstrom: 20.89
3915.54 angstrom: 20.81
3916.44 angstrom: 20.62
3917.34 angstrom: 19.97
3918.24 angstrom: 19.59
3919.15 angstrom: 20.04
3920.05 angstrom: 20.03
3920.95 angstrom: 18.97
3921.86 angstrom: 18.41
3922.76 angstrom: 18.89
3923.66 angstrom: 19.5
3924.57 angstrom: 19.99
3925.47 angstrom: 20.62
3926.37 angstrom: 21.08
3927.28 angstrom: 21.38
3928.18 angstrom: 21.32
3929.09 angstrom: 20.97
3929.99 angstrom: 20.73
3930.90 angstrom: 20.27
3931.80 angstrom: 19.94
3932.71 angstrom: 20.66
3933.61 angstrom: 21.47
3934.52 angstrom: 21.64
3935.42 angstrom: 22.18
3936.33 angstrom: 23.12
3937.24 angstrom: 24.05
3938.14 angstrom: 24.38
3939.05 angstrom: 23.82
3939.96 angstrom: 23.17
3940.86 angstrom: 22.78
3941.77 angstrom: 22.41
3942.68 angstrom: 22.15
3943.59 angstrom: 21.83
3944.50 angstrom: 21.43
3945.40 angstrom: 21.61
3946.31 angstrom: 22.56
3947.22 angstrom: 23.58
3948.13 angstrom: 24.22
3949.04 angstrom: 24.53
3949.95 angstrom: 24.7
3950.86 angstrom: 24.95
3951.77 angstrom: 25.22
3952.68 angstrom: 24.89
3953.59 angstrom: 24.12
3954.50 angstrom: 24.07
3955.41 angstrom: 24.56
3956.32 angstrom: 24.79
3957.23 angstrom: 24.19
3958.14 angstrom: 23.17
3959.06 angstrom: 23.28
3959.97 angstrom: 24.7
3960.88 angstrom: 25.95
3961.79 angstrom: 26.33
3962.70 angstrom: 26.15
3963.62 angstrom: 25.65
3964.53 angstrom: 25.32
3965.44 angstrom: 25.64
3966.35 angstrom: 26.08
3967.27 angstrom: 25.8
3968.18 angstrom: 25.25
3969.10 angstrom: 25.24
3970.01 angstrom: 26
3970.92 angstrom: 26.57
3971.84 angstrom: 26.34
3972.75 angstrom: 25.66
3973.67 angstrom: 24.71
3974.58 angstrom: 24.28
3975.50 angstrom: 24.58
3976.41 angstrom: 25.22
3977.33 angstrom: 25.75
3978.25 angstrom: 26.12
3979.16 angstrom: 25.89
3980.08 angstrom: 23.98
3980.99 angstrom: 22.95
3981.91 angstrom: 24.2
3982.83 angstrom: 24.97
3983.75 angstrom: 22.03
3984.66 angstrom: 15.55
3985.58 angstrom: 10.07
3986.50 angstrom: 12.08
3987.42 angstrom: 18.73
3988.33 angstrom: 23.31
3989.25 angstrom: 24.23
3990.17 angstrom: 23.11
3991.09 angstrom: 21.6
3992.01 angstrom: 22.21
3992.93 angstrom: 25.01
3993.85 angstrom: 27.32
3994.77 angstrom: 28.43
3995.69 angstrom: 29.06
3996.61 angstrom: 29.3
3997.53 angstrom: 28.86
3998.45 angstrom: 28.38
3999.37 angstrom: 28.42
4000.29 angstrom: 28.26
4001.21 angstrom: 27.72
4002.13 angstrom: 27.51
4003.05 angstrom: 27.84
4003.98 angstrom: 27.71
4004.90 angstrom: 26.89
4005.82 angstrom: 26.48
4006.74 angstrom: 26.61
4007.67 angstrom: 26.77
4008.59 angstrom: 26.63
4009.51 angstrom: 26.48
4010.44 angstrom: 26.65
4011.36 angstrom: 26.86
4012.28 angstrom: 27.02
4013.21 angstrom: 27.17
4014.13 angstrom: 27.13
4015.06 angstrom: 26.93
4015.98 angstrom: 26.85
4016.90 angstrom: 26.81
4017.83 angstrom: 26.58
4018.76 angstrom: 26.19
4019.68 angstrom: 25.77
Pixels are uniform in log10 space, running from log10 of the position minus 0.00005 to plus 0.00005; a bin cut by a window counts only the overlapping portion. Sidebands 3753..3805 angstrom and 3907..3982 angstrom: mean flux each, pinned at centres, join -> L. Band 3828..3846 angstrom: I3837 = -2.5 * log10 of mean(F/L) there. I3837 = 0.31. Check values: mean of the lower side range 15.4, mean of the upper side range 23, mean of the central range 13.6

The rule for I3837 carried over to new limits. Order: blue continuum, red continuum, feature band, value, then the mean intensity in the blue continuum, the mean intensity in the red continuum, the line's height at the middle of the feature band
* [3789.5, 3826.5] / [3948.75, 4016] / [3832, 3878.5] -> 0.16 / 15.4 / 25.1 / 18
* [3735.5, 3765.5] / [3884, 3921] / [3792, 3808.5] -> -0.16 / 11.9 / 15.9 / 13.2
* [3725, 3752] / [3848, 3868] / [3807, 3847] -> 0.11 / 11.7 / 17.7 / 16.2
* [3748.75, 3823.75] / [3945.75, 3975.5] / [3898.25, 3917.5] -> 0.16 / 15.1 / 24.9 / 21.9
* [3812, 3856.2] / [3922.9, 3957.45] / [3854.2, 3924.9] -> 0.25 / 15.4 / 22.6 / 19.2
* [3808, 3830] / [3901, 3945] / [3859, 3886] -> 0.41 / 15.6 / 20.9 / 18.4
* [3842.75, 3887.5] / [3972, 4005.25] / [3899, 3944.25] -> -0.08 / 14.5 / 24.5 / 19.1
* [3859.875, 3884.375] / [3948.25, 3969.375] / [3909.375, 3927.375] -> -0.06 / 12.9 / 25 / 19.3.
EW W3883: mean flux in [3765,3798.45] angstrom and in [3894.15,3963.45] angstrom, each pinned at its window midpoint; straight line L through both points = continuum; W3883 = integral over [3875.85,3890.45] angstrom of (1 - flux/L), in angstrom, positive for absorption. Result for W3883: 7.6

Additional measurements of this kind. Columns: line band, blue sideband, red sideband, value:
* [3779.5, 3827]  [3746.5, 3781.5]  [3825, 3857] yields -2.27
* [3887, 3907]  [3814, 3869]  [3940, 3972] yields 6.20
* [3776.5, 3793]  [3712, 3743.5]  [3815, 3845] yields -3.41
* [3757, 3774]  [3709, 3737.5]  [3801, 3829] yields -1.45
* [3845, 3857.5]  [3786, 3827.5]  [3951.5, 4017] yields -0.37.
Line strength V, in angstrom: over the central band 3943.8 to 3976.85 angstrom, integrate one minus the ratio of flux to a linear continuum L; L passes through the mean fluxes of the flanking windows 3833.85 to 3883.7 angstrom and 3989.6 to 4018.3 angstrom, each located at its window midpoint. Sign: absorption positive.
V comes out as -2.29 angstrom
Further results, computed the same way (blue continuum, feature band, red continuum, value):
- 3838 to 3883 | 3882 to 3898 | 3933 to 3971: 7.4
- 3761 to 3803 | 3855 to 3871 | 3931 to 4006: 2.4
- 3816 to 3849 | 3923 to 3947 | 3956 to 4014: 0.1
